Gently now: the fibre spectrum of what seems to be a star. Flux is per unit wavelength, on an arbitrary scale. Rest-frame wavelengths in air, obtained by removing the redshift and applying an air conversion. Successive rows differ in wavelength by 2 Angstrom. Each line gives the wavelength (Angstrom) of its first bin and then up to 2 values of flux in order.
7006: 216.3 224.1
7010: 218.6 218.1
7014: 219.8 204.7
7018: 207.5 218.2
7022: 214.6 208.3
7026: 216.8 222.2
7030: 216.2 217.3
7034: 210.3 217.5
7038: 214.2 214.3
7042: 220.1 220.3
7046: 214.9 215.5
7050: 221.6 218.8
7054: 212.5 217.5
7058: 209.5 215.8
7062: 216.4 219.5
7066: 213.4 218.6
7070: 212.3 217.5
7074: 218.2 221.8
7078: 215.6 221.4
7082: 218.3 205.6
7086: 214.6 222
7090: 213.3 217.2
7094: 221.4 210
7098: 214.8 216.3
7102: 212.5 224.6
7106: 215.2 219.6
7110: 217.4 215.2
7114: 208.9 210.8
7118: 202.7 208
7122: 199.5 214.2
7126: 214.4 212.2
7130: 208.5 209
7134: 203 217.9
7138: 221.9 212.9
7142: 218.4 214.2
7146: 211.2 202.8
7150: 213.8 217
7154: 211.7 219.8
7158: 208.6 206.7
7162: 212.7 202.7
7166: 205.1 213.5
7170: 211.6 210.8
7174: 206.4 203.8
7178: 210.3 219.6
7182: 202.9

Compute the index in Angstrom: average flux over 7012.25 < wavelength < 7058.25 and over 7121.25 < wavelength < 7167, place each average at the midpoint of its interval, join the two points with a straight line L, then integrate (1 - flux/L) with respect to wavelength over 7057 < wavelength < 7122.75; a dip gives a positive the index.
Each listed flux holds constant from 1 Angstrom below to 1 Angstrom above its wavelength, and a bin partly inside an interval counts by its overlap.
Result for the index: -0.5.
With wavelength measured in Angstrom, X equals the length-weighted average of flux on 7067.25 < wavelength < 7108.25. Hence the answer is 217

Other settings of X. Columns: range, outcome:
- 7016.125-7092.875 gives 216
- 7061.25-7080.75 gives 217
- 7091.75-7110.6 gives 217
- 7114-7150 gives 211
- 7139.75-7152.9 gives 213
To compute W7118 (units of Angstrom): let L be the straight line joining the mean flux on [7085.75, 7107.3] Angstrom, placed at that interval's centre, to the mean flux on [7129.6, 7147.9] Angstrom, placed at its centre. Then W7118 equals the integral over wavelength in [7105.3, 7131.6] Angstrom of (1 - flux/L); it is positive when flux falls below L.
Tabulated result 0.4 Angstrom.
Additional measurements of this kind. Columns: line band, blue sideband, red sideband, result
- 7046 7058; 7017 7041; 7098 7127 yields -0.1 Angstrom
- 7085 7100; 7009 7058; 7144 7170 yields -0.2 Angstrom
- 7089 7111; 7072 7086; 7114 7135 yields -0.4 Angstrom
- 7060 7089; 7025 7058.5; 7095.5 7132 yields -0.3 Angstrom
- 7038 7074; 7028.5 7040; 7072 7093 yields -0.1 Angstrom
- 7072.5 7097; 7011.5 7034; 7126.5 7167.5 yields -0.4 Angstrom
